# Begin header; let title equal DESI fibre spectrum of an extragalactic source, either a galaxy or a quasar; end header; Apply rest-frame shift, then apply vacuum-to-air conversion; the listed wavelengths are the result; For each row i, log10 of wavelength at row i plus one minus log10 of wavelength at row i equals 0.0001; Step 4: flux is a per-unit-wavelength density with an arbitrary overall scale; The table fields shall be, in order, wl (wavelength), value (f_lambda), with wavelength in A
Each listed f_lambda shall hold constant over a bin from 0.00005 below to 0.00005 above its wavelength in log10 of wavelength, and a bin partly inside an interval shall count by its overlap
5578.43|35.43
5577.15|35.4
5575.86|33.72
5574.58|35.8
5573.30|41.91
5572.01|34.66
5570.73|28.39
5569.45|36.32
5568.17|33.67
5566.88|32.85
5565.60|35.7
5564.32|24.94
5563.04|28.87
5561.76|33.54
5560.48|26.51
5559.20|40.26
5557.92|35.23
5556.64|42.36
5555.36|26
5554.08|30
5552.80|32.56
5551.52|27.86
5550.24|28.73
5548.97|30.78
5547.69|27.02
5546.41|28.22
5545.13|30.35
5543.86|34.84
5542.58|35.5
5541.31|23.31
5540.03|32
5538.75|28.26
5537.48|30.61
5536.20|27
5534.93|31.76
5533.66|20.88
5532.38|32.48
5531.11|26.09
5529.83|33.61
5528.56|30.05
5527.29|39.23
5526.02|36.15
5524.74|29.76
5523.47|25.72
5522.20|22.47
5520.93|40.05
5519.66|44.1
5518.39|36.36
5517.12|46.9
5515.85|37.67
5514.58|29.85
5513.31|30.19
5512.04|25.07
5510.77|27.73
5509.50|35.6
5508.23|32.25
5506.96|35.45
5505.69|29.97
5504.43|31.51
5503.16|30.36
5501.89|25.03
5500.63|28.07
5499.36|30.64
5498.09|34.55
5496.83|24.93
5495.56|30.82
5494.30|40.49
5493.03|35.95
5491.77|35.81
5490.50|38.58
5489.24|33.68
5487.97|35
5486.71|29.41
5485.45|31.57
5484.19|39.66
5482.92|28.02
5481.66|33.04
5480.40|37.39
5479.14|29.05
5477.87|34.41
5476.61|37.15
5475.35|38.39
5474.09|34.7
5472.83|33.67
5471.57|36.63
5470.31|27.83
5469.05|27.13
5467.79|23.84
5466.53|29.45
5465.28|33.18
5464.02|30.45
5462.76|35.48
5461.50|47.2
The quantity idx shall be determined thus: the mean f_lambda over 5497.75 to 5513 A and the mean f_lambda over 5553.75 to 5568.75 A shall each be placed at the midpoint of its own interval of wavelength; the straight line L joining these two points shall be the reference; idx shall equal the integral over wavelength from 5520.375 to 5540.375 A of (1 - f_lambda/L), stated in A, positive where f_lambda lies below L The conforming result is 0.7 A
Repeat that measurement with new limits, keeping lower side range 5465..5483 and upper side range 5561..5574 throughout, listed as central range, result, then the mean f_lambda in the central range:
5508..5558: 1.9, 31.6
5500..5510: 0.5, 31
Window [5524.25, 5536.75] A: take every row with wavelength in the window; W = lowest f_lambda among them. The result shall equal 20.88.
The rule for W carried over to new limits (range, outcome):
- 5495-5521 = 24.93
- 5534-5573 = 23.31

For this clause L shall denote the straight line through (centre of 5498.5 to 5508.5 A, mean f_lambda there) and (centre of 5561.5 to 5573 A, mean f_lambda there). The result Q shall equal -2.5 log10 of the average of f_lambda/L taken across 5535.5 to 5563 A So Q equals 0.030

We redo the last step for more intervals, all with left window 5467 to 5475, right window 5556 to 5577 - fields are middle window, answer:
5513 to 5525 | -0.068 mag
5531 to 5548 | 0.135 mag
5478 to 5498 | -0.072 mag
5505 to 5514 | 0.044 mag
